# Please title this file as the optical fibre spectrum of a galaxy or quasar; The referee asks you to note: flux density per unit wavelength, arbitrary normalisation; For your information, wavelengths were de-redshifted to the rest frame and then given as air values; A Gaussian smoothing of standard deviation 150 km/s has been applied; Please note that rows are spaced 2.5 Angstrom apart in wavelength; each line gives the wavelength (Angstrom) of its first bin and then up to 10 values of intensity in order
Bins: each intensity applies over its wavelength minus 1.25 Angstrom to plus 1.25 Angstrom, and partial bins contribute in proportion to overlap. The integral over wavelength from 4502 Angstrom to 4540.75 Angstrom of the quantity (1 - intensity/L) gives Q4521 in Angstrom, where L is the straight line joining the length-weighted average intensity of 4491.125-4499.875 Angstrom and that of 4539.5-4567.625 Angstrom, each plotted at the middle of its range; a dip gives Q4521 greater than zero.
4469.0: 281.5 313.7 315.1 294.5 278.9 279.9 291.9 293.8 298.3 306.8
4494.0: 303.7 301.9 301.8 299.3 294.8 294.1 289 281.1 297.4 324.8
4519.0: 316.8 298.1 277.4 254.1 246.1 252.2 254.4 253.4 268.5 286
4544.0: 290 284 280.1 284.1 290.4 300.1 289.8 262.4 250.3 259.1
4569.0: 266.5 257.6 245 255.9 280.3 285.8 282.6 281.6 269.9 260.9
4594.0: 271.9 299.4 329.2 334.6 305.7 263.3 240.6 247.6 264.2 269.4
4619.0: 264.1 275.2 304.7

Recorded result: 1.6 Angstrom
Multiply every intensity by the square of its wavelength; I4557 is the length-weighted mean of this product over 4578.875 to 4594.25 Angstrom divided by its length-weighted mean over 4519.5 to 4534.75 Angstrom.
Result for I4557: 1.06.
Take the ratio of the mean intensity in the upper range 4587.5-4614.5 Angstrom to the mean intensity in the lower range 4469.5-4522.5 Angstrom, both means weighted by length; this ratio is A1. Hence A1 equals 0.94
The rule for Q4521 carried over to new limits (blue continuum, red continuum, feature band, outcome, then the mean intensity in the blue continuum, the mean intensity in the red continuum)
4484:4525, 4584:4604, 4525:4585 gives 5.1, 299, 293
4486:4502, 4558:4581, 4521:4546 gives 1.2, 301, 263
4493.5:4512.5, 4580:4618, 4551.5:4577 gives 1.5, 296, 280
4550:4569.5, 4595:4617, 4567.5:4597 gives 1.0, 276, 284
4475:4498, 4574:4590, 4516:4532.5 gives 0.4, 295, 274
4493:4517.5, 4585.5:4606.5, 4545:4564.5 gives 0.9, 298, 292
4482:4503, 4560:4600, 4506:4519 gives -0.3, 299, 272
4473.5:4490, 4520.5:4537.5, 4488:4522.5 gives -3.0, 292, 262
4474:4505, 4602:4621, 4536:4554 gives 0.2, 296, 268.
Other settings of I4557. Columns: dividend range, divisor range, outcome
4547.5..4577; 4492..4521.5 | 0.92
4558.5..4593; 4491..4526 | 0.92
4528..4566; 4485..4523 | 0.93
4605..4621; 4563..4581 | 1.02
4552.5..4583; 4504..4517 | 0.94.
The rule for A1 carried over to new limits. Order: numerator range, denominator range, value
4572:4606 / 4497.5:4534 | 0.99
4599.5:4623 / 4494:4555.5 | 0.97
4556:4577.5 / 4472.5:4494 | 0.89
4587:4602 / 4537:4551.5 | 1.04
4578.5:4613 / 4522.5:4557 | 1.04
